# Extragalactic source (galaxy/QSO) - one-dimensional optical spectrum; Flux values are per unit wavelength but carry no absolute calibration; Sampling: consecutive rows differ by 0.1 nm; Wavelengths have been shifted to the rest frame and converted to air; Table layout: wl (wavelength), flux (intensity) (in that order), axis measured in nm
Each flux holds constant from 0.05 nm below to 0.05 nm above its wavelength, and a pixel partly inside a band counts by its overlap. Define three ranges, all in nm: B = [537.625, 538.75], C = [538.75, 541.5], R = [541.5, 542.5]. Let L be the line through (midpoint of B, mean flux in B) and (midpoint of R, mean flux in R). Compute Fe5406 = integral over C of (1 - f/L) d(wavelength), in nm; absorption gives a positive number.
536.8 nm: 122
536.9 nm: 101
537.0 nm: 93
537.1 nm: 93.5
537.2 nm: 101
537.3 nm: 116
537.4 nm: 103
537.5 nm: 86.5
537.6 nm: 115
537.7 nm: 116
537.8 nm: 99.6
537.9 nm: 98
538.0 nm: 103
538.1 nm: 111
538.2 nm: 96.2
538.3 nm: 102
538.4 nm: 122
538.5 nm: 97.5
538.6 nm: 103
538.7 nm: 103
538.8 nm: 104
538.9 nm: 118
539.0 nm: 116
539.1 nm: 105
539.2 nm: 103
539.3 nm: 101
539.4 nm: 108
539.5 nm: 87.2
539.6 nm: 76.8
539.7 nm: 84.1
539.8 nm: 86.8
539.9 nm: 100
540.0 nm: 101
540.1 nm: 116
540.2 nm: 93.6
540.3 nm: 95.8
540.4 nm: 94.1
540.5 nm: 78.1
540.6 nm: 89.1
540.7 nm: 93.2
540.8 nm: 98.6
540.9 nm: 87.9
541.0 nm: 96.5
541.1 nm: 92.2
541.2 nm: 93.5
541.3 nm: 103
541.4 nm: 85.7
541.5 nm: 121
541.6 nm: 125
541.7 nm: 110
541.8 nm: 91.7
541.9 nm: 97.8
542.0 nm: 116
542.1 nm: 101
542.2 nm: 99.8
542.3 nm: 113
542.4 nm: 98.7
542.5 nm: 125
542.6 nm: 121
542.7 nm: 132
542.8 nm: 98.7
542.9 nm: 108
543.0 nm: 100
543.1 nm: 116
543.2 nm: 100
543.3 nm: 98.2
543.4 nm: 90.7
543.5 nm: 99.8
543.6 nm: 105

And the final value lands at 0.24 nm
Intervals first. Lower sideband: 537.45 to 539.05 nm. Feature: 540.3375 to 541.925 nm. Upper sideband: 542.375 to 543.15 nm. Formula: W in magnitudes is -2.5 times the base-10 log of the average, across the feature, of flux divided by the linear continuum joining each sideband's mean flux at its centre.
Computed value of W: 0.14 mag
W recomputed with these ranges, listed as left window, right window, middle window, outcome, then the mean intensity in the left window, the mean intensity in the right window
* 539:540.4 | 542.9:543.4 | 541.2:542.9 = -0.07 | 97.4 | 103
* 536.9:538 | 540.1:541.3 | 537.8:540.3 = -0.04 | 102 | 93.5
